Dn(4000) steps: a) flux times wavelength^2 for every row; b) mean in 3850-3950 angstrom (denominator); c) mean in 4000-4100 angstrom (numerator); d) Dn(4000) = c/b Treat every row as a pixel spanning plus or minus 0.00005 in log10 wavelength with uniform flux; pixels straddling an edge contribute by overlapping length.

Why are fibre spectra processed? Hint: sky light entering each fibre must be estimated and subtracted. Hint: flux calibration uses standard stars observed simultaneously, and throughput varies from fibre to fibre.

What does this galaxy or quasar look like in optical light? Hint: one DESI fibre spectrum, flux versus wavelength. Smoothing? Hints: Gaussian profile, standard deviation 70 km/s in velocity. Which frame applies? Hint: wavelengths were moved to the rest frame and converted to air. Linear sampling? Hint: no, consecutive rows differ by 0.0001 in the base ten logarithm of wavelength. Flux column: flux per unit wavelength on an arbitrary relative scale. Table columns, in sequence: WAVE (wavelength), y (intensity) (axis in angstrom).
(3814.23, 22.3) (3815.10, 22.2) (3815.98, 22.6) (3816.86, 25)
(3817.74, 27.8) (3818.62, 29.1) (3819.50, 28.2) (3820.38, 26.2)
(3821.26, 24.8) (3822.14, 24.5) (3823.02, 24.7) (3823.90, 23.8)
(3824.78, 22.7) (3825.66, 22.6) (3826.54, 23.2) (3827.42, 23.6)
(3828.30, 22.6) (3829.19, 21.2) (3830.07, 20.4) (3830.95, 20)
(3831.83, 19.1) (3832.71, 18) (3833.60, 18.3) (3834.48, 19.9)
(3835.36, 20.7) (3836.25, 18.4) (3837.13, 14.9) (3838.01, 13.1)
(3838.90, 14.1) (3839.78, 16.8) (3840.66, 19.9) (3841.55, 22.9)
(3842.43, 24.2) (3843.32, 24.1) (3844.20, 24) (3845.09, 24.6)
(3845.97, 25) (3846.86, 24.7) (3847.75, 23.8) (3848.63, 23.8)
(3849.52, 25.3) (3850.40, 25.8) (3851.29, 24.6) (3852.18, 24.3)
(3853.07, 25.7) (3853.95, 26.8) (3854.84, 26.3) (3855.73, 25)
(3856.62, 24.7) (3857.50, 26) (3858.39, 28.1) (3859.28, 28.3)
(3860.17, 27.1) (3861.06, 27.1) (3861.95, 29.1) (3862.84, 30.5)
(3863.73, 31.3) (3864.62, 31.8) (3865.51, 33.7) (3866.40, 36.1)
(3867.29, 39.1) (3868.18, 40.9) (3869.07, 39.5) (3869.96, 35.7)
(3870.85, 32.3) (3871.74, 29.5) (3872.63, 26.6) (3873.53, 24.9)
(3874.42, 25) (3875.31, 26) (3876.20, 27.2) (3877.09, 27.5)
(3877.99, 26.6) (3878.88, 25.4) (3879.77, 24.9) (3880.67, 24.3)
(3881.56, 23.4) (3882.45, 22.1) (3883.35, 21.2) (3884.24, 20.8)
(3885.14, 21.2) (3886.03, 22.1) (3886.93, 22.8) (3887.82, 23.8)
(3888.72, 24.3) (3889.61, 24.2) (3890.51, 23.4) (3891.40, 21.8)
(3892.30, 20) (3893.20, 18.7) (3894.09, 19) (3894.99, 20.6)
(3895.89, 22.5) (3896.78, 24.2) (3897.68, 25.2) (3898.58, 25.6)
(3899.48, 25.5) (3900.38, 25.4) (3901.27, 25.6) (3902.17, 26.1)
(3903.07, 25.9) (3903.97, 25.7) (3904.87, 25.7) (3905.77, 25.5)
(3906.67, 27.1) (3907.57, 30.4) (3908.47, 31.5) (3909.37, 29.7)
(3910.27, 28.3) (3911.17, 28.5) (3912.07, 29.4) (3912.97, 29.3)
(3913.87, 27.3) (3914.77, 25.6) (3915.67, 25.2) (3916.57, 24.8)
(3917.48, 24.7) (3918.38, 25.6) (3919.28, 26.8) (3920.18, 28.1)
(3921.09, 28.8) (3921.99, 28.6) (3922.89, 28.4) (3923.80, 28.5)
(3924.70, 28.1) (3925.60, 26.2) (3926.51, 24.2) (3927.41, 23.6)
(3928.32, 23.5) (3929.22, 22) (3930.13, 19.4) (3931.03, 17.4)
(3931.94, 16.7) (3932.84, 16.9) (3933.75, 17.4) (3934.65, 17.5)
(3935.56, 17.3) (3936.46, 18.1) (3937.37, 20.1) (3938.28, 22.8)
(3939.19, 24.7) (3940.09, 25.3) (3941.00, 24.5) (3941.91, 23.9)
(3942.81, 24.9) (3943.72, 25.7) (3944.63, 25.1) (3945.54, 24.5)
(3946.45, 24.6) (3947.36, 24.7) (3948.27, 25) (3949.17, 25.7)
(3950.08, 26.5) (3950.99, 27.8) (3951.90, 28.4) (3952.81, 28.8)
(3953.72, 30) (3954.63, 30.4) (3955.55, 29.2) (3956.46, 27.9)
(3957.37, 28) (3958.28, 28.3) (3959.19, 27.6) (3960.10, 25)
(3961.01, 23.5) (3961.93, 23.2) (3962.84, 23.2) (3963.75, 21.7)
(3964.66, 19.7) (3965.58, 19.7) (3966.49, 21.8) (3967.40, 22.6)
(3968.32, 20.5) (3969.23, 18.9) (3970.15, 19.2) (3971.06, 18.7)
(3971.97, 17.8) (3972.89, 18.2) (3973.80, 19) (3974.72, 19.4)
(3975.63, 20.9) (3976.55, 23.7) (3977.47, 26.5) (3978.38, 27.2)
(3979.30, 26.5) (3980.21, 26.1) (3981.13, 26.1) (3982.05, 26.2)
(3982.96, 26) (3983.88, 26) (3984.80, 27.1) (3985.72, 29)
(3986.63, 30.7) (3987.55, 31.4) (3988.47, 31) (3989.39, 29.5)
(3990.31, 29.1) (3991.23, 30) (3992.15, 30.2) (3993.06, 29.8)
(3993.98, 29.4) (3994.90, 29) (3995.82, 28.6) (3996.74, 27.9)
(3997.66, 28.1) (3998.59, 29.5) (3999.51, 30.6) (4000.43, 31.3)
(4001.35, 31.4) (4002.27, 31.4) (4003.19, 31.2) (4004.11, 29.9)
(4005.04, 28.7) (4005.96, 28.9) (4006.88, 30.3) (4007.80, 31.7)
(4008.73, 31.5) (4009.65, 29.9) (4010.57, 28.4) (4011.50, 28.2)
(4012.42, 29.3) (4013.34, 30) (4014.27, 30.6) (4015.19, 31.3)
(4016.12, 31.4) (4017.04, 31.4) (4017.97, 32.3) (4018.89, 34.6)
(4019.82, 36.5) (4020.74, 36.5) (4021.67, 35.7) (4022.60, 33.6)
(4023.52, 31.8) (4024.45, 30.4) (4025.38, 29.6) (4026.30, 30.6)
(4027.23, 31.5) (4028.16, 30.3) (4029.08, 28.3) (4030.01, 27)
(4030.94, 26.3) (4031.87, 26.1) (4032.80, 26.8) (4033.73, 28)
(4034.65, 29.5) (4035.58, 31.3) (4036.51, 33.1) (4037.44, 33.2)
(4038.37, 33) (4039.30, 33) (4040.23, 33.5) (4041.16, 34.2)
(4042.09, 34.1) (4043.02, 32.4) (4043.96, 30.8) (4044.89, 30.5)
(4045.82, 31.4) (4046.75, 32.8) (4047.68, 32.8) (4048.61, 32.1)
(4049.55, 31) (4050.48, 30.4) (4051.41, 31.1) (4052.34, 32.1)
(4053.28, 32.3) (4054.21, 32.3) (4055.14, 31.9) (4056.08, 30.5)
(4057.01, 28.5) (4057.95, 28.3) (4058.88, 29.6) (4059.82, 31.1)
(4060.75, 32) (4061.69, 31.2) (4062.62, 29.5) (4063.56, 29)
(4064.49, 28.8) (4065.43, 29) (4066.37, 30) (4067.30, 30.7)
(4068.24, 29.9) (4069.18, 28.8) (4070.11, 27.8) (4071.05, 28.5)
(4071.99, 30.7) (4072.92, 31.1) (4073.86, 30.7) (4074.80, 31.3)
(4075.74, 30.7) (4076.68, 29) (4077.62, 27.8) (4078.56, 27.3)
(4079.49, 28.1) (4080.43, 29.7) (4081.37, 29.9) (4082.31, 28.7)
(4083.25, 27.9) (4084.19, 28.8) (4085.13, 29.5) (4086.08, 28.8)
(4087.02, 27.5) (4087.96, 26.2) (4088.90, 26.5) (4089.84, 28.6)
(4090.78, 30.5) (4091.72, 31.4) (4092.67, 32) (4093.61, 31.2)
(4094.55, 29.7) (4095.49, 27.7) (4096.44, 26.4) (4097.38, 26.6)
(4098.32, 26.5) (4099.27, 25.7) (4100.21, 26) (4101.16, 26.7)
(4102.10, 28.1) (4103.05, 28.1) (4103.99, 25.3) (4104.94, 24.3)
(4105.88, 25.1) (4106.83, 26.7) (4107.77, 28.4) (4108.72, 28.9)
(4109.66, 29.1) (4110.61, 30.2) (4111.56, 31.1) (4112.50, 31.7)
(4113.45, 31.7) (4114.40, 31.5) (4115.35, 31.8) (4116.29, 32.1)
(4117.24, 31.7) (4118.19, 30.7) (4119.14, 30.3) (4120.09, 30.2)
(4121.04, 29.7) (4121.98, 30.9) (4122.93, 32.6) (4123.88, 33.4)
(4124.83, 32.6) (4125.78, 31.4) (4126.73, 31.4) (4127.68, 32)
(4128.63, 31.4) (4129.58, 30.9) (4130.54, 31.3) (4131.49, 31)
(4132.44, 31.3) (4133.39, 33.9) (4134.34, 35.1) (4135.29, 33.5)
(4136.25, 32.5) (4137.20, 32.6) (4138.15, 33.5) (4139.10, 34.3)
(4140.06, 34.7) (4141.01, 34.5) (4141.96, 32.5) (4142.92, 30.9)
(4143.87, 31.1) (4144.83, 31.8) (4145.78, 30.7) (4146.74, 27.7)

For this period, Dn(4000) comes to 1.27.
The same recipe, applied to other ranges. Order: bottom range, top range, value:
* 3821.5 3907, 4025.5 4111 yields 1.32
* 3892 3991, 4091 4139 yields 1.33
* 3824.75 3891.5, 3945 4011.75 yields 1.13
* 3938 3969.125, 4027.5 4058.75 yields 1.29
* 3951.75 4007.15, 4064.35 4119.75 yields 1.16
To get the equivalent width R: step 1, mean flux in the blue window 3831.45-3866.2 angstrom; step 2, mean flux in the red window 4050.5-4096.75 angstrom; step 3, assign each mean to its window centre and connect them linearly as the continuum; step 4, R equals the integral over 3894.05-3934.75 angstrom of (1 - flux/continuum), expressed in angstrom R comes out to 0.7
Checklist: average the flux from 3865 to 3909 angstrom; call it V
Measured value 26.3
